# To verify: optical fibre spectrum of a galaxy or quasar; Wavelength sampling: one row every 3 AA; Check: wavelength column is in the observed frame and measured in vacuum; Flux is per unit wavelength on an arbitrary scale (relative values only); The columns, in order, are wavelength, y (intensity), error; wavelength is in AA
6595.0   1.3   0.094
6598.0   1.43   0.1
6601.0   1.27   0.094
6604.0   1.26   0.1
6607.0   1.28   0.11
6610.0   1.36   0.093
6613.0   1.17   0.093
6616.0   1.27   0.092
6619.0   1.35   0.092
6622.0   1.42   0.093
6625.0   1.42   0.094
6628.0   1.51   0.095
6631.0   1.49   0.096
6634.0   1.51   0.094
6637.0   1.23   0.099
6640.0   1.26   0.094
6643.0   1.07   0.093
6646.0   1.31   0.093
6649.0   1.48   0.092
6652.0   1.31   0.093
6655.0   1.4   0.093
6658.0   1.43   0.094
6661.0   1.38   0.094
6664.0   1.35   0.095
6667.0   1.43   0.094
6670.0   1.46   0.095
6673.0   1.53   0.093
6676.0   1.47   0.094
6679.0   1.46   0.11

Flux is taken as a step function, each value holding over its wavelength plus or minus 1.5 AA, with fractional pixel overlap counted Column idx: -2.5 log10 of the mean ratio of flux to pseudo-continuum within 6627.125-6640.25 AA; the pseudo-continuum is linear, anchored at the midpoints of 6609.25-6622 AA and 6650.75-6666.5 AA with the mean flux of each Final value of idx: -0.060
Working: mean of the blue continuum 1.3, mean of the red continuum 1.38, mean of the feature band 1.41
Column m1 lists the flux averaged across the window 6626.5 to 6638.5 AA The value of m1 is 1.43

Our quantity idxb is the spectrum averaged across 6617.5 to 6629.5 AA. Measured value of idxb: 1.43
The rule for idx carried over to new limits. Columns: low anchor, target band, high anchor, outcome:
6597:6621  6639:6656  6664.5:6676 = 0.08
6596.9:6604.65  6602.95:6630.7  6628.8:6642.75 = -0.01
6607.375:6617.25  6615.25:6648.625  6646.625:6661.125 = -0.02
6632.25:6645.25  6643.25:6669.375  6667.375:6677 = 0.01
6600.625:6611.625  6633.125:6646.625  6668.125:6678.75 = 0.10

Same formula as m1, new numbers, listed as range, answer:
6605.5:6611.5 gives 1.32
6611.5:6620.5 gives 1.26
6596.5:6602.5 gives 1.35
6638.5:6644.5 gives 1.17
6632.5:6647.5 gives 1.28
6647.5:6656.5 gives 1.4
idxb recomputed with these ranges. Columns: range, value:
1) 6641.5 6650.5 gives 1.29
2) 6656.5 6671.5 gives 1.41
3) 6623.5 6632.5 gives 1.47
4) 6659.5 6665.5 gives 1.37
